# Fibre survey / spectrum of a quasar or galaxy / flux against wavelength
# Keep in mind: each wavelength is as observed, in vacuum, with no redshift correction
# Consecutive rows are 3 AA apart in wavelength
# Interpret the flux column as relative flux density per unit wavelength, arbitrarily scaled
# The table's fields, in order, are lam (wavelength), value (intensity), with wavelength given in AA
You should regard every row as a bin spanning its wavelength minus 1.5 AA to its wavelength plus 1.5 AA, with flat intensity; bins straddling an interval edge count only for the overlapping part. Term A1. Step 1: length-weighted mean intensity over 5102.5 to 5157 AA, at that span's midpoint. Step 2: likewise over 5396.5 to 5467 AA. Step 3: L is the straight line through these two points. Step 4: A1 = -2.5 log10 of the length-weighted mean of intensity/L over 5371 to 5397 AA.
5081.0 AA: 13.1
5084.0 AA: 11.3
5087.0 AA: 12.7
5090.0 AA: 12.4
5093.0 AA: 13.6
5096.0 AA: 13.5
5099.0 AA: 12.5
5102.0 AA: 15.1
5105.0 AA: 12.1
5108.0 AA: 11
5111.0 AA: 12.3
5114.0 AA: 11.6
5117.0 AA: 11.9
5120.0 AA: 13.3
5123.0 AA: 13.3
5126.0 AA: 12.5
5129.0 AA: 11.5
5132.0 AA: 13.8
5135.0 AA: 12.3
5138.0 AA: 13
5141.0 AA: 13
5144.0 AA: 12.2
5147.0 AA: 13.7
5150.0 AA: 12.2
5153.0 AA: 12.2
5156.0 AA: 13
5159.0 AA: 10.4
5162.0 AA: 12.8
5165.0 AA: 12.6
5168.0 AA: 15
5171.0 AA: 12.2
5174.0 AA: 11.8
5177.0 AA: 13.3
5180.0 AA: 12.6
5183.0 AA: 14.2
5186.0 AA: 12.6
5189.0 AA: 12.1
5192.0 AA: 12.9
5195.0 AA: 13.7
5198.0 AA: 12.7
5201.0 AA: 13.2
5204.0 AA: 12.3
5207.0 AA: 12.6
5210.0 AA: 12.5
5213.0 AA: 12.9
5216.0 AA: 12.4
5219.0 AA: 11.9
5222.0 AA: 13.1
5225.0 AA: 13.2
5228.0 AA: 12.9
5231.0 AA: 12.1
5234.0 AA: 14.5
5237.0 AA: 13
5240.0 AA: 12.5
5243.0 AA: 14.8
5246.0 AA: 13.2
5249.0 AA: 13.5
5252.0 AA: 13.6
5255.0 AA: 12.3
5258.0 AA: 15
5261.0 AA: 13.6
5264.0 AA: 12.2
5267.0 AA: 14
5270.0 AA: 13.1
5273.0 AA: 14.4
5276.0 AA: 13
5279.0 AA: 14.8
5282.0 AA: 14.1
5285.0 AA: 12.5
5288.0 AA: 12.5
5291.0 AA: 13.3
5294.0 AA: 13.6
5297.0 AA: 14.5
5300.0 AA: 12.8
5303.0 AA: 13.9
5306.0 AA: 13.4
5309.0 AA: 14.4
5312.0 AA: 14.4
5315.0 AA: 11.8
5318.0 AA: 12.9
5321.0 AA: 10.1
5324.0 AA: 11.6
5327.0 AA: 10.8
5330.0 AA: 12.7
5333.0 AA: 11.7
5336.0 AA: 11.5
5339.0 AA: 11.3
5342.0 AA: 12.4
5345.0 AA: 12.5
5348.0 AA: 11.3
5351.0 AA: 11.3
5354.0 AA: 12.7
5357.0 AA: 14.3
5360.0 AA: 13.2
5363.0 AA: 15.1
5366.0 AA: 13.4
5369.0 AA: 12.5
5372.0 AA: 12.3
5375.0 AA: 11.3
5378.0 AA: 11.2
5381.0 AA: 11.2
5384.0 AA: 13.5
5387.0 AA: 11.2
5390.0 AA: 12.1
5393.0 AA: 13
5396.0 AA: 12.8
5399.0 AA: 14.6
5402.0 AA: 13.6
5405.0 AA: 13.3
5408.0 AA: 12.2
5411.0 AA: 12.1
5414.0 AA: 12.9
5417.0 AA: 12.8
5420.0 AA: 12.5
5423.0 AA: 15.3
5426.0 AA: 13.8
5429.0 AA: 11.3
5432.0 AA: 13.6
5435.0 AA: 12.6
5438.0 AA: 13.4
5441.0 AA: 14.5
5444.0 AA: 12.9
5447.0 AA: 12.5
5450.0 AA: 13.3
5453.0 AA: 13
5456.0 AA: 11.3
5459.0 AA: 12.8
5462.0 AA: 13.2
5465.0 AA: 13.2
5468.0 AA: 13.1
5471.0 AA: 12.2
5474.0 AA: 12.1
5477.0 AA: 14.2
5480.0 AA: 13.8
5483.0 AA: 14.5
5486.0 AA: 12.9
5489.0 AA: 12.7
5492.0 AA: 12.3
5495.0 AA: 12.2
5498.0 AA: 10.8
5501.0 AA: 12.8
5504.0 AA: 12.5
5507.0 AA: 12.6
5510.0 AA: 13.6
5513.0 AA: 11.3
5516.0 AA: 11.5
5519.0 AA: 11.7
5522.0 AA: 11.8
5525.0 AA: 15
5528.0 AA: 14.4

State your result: 0.08 mag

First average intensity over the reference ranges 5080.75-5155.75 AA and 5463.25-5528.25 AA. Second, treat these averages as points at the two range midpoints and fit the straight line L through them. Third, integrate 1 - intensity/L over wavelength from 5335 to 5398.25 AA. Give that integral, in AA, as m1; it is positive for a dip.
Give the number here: 1.5 AA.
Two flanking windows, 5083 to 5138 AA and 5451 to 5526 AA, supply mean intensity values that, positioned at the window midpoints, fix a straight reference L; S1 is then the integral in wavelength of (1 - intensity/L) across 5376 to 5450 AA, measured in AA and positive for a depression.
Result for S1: -1.2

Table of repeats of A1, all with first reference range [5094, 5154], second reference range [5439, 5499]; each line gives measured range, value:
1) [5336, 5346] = 0.075 mag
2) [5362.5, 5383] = 0.044 mag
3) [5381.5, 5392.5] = 0.052 mag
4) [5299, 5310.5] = -0.072 mag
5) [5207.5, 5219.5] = 0.021 mag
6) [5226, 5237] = -0.034 mag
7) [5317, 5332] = 0.109 mag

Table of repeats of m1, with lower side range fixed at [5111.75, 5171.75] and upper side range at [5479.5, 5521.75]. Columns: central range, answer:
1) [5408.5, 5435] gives -1.0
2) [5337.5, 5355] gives 0.9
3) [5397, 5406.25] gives -0.9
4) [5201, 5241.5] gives -0.6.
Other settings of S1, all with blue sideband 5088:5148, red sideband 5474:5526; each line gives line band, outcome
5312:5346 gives 2.24 AA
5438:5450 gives -0.59 AA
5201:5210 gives 0.09 AA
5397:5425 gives -1.26 AA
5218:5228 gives -0.07 AA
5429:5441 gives -0.42 AA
